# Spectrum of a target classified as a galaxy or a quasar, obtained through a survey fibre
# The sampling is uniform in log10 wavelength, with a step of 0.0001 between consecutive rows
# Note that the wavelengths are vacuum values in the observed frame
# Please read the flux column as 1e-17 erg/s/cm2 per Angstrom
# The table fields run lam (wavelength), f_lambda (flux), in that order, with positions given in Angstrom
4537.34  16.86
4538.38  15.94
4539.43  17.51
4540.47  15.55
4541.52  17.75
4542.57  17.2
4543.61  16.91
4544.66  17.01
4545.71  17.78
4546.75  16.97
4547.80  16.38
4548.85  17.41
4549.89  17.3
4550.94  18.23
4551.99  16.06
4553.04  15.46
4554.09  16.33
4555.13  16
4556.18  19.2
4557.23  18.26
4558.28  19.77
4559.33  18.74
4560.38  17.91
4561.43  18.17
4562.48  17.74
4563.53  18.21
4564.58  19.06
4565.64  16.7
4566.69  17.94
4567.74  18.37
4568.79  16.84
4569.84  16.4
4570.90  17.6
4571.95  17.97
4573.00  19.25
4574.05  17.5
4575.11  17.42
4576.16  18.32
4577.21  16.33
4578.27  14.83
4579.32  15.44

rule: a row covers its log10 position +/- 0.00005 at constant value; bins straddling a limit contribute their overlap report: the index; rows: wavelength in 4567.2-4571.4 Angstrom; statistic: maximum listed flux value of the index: 18.37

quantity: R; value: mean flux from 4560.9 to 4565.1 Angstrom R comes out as 18.3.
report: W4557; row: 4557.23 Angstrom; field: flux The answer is 18.26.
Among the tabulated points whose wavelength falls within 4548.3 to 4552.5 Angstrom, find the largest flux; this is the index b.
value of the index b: 18.23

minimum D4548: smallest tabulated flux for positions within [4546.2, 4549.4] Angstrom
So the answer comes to 16.38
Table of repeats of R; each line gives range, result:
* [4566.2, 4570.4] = 17.4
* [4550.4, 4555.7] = 16.4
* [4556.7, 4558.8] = 19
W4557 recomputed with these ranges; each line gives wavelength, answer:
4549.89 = 17.3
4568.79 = 16.84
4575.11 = 17.42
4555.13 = 16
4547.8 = 16.38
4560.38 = 17.91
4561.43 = 18.17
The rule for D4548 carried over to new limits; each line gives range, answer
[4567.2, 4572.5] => 16.4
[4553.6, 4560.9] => 16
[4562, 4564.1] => 17.74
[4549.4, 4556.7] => 15.46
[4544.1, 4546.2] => 17.01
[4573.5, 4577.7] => 16.33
